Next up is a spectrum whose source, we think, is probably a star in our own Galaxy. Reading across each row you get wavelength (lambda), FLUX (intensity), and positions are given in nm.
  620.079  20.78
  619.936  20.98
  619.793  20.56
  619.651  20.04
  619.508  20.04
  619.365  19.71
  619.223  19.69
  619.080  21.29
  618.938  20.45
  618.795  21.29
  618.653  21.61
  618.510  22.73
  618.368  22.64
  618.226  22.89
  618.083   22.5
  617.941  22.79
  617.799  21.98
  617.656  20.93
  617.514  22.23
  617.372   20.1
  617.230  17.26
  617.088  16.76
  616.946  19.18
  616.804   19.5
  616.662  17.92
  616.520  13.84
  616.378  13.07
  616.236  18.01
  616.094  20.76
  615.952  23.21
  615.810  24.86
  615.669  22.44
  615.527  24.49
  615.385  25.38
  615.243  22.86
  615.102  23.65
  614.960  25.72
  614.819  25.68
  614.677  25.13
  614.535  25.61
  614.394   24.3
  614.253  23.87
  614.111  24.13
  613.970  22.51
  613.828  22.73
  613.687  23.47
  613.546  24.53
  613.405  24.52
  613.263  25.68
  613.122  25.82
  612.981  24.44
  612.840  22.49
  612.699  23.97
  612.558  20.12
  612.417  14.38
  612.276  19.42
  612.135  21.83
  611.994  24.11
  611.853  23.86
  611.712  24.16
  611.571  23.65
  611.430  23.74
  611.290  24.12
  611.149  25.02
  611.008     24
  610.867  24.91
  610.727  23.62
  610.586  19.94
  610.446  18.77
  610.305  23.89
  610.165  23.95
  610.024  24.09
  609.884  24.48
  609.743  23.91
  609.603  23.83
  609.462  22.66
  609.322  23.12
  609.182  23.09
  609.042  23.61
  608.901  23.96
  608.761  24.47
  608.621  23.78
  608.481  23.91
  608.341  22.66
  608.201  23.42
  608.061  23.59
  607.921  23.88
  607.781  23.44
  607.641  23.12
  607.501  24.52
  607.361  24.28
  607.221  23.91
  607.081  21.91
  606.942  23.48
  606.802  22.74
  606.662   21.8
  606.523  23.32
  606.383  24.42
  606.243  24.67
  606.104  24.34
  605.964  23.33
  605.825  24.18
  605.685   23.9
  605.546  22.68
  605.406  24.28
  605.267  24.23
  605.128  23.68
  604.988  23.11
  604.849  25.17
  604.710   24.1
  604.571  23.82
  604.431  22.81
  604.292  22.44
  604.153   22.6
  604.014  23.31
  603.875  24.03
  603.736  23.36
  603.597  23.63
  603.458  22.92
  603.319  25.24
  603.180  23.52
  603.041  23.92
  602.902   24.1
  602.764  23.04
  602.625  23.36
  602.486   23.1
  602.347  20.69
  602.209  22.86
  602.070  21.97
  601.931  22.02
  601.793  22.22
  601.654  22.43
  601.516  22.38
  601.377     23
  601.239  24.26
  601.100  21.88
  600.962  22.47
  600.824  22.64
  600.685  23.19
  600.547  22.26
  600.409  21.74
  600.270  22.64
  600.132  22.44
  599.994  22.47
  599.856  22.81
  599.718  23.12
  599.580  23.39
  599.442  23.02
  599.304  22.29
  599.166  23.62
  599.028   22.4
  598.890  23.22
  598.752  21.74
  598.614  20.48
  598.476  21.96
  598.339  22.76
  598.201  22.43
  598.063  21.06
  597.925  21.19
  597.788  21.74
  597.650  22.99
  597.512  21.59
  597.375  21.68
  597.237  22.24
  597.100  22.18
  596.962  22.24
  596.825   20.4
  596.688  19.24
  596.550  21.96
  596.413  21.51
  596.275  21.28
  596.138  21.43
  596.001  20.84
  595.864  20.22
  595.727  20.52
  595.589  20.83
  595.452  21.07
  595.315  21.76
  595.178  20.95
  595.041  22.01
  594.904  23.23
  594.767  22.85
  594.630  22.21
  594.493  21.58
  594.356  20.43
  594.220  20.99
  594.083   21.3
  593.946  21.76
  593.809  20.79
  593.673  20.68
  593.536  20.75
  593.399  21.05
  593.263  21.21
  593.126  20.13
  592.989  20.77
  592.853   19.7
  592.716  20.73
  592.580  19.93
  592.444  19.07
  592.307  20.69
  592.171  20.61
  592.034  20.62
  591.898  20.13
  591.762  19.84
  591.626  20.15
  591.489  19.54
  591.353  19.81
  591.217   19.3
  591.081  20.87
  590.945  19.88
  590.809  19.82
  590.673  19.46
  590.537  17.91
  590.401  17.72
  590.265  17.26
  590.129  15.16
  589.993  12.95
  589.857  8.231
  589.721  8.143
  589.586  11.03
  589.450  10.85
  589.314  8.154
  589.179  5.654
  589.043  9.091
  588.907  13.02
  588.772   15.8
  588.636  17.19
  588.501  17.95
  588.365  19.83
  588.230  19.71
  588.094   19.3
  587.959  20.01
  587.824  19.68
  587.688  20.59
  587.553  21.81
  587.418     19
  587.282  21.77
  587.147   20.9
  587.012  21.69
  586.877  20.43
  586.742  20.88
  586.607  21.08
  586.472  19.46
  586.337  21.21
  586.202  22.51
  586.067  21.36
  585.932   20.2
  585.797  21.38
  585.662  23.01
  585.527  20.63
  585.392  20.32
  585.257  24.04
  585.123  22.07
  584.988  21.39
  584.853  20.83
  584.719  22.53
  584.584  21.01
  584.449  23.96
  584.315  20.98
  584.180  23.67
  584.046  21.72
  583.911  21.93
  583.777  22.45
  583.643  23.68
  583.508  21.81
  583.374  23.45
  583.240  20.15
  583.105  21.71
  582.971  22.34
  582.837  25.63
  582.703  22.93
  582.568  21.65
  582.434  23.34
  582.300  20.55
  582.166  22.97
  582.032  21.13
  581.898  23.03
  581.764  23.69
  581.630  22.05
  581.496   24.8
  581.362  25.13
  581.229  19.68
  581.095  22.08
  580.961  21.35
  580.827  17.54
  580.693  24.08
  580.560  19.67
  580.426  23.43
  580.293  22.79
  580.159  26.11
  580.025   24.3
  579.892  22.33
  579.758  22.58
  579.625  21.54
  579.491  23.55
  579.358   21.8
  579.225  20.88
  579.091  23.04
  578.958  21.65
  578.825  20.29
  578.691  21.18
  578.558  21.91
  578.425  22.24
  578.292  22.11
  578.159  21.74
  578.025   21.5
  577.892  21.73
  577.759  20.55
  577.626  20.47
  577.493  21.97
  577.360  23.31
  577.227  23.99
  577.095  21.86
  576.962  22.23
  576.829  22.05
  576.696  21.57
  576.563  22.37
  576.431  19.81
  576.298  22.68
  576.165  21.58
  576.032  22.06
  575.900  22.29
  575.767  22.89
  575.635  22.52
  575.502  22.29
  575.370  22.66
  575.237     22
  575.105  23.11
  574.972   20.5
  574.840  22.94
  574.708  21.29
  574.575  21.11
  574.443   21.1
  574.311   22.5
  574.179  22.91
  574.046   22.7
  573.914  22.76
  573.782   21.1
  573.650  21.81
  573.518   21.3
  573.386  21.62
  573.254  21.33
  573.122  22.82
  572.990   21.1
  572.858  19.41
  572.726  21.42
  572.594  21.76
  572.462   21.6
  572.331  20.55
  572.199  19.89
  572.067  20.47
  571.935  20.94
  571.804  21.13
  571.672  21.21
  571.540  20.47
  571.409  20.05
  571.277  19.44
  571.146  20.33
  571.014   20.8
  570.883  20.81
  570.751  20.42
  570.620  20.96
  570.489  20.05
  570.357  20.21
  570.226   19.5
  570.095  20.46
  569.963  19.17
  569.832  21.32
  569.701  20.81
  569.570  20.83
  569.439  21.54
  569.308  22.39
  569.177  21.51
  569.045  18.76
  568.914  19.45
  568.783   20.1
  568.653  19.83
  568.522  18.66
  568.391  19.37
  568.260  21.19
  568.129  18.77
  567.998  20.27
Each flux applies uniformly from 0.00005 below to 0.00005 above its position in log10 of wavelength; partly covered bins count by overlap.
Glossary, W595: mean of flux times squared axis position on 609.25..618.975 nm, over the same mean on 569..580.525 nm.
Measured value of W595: 1.2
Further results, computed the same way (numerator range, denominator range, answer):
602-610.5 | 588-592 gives 1.54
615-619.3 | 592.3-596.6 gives 1.07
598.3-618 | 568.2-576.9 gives 1.22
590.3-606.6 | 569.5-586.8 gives 1.08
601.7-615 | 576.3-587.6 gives 1.17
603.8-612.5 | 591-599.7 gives 1.14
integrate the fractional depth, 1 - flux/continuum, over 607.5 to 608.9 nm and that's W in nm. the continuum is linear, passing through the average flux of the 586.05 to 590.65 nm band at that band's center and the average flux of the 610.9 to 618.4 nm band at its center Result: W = -0.18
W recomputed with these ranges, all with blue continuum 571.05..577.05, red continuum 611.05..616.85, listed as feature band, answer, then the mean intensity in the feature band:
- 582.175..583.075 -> -0.038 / 22.7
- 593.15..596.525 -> 0.128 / 21.3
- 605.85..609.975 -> -0.198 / 23.6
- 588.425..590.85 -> 0.927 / 13.6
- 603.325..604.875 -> -0.076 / 23.5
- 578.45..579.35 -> 0.006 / 21.5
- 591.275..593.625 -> 0.190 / 20.3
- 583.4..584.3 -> -0.028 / 22.5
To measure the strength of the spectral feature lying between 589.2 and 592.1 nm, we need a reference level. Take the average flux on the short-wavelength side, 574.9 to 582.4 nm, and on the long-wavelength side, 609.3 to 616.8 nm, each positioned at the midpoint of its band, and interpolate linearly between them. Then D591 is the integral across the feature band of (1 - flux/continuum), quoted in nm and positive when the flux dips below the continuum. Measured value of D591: 0.78 nm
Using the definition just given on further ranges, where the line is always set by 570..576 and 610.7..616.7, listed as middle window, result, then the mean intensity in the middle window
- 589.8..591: 0.30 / 16.5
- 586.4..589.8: 0.77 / 16.9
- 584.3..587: 0.04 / 21.5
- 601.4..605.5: -0.14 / 23.2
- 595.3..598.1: 0.11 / 21.3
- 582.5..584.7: -0.08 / 22.4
